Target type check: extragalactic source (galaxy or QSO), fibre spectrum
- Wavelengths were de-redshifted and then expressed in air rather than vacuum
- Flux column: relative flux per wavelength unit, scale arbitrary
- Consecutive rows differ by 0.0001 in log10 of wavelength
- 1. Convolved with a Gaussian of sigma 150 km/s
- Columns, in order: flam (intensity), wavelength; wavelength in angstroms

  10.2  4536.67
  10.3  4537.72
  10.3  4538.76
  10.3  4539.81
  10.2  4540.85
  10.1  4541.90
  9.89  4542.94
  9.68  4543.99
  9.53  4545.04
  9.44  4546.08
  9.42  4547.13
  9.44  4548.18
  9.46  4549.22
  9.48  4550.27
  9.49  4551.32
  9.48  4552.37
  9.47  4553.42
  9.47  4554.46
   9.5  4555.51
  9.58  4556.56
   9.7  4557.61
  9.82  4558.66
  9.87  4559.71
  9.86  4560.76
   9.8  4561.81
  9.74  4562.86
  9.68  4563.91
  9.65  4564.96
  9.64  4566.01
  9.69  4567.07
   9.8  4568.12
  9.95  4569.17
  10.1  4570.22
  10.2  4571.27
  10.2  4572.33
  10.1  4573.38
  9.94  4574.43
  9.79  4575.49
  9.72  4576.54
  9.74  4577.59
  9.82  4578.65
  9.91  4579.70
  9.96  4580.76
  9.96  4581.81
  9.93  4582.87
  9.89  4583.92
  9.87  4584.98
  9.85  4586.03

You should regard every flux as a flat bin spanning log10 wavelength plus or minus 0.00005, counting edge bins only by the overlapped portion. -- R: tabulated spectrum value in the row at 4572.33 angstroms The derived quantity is 10.2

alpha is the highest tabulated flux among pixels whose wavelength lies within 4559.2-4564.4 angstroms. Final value 9.87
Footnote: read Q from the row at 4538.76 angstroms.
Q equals 10.3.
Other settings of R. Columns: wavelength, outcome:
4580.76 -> 9.96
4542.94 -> 9.89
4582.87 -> 9.93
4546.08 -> 9.44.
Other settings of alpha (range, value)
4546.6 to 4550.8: 9.48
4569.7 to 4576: 10.2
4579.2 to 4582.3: 9.96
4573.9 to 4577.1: 9.94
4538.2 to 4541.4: 10.3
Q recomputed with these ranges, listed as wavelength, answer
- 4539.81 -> 10.3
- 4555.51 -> 9.5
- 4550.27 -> 9.48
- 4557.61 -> 9.7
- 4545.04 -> 9.53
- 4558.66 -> 9.82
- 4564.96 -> 9.65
